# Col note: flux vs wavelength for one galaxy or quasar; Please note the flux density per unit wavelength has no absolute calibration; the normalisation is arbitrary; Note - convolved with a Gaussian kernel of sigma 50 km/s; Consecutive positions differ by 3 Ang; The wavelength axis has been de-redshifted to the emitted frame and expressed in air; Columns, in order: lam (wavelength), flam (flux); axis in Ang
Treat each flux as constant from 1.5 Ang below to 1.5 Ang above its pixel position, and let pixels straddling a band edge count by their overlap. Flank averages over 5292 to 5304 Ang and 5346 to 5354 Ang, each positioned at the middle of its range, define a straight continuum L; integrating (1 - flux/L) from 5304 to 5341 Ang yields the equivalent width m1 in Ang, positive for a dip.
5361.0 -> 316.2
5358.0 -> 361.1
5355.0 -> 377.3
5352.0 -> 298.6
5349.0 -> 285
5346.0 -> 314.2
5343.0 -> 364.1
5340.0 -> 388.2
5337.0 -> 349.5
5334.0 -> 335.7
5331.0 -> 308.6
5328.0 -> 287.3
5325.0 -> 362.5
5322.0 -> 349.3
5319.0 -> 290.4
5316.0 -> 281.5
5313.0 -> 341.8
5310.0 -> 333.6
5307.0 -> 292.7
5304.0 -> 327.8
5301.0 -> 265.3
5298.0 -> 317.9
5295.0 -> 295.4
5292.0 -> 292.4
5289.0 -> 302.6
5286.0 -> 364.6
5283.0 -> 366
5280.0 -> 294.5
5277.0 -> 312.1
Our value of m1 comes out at -3.3 Ang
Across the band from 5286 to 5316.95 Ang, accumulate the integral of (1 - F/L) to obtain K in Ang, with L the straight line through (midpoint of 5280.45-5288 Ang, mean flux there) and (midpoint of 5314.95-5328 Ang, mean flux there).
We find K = 2.5 Ang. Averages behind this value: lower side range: 351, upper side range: 318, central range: 308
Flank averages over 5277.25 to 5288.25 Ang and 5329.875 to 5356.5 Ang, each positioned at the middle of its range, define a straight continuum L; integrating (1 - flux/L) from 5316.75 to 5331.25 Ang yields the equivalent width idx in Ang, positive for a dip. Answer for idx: 0.7 Ang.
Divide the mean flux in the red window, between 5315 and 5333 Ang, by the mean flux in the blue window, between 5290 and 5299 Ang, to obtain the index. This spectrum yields 1.05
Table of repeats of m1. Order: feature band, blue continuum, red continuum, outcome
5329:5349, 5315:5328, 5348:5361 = -0.78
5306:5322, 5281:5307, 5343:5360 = 0.39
